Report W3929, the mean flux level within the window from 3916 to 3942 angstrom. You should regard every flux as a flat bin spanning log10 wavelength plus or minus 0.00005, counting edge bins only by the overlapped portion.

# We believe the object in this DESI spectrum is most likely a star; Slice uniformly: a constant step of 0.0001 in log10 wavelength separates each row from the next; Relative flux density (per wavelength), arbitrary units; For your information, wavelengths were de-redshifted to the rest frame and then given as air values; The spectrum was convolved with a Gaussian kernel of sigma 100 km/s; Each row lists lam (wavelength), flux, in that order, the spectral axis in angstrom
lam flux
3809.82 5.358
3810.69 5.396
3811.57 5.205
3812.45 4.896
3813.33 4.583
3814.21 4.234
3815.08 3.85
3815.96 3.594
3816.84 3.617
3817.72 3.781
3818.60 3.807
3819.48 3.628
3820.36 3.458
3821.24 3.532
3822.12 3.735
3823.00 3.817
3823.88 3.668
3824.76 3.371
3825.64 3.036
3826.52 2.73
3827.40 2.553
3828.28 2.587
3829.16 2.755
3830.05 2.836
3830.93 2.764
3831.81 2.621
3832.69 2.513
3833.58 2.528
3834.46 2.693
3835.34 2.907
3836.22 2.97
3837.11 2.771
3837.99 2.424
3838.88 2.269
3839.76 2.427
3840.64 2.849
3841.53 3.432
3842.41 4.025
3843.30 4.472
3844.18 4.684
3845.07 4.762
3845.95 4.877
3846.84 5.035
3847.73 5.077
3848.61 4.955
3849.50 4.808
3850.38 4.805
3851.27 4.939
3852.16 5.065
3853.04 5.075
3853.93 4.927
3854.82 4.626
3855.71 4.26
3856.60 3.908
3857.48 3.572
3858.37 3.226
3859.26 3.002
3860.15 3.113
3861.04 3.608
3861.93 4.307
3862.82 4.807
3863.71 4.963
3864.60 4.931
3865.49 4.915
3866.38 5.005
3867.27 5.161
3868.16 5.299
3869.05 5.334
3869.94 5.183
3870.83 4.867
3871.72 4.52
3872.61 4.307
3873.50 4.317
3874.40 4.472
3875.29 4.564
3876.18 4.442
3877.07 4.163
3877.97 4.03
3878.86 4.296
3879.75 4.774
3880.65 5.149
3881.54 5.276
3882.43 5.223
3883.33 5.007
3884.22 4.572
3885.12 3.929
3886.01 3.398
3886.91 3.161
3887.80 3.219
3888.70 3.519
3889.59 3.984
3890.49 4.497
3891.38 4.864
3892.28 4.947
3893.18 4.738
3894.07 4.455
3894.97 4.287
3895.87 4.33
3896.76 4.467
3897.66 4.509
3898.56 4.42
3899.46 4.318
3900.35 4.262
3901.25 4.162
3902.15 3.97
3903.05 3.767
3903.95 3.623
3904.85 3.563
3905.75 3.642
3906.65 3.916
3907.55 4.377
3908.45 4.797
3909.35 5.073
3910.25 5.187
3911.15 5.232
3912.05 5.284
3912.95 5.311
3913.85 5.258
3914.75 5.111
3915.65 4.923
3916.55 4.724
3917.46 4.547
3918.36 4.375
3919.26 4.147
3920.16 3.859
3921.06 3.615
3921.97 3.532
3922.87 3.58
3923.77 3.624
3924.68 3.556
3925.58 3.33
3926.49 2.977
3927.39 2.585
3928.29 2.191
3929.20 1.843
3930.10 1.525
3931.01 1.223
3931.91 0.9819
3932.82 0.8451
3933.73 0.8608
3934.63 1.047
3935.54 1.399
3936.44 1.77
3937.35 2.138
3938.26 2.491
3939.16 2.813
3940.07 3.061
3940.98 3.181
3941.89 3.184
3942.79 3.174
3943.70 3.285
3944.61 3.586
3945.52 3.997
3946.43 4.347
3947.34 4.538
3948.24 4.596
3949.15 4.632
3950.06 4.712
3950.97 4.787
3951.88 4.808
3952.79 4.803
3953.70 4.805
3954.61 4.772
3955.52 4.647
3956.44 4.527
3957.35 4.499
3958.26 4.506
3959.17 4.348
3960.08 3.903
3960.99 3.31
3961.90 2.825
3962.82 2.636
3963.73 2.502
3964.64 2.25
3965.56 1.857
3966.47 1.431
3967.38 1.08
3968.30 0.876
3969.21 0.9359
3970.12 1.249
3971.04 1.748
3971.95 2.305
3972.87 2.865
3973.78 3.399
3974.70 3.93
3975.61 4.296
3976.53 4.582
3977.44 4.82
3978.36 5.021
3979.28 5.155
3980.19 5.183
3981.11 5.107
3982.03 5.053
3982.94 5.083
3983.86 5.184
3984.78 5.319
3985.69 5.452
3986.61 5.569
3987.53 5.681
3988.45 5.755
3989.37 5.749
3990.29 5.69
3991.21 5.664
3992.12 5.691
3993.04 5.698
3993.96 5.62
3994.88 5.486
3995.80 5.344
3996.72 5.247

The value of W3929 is 2.72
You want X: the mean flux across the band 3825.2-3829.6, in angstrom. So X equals 2.74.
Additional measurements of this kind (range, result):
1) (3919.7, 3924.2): 3.65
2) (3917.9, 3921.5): 4.01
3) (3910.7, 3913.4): 5.28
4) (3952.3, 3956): 4.75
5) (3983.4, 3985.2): 5.24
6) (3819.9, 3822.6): 3.58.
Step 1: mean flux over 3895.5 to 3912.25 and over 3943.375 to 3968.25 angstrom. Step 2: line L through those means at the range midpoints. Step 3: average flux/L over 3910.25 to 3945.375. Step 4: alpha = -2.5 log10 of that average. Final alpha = 0.27 mag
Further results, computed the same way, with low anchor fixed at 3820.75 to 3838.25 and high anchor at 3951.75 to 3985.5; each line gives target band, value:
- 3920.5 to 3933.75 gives 0.36 mag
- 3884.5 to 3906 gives -0.24 mag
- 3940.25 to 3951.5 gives -0.12 mag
